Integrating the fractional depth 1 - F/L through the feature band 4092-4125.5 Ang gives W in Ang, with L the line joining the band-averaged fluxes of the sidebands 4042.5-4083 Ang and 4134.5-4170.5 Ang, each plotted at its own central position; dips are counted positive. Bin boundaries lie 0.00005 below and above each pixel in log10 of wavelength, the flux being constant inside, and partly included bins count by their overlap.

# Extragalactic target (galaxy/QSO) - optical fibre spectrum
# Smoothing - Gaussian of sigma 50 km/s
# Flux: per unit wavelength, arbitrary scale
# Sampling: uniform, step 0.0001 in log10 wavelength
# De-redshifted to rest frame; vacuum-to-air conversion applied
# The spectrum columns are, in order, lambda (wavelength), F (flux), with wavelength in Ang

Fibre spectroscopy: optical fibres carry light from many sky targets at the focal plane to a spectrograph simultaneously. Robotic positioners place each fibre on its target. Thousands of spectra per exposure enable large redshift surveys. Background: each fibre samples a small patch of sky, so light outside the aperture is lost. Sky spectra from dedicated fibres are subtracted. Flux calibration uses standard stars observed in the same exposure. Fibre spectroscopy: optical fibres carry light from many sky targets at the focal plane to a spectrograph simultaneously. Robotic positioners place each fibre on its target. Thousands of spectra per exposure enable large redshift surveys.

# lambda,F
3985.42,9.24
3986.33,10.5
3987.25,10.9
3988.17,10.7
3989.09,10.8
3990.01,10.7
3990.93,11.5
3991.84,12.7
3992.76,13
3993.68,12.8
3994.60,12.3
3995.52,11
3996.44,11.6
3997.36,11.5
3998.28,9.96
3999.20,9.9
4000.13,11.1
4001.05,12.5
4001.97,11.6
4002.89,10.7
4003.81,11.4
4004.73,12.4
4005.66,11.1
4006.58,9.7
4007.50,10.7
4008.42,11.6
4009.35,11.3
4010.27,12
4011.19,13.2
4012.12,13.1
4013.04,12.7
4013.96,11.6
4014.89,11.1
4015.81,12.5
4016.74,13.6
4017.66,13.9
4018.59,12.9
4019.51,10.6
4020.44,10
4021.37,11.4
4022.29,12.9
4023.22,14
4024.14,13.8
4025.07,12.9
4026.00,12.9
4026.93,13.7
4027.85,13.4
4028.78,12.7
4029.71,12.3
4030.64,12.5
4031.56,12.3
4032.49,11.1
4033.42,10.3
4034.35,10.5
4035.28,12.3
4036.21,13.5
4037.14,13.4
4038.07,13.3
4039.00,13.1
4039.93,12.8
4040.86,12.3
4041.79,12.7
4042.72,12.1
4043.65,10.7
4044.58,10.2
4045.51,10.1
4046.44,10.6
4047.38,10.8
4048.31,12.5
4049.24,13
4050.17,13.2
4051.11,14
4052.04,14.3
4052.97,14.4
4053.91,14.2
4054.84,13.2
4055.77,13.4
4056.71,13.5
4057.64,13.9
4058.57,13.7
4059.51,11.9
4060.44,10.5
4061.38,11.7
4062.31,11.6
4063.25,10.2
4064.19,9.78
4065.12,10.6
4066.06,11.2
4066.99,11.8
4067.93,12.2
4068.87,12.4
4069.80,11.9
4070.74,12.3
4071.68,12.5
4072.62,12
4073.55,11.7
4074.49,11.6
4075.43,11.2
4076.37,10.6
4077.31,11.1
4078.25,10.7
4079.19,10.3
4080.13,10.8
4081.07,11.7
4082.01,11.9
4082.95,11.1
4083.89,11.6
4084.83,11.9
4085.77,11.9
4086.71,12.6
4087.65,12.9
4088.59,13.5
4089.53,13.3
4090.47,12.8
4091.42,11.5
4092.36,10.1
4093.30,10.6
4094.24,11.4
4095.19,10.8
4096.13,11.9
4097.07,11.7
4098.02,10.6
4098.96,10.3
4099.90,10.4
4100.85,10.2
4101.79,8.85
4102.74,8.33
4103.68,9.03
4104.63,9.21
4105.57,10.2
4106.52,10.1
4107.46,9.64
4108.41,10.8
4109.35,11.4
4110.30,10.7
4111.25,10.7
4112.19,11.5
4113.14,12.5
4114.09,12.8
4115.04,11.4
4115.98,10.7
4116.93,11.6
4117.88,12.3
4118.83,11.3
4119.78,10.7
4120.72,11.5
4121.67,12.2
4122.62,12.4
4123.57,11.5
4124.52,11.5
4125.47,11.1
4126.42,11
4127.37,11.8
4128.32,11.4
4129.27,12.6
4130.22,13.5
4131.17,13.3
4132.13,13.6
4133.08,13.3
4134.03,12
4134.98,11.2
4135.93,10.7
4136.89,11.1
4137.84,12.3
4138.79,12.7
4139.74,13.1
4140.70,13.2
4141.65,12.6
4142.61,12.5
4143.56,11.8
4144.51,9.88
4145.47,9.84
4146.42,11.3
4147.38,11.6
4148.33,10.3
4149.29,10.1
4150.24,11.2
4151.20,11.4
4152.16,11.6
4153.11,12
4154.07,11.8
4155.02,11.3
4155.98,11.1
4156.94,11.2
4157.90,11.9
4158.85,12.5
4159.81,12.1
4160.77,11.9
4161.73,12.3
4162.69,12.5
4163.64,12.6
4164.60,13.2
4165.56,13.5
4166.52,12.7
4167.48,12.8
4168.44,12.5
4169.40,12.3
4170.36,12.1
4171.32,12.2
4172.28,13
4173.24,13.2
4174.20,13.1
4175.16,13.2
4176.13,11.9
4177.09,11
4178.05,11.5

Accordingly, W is 2.8 Ang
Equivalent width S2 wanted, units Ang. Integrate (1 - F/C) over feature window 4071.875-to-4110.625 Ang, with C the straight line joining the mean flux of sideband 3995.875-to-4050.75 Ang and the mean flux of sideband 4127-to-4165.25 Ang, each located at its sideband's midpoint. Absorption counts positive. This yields 2.9 Ang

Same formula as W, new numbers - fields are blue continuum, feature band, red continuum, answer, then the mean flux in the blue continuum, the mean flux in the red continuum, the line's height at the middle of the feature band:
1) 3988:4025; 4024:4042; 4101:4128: -1.5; 11.8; 11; 11.6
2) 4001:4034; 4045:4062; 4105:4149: -1.1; 12.1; 11.6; 12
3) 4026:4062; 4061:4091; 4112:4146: 1.4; 12.5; 11.9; 12.3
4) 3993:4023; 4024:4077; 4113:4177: -1.8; 11.7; 12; 11.8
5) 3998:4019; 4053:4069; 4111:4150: -0.5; 11.8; 11.8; 11.8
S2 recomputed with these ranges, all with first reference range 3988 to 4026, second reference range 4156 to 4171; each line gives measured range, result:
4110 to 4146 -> 1.19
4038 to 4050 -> 0.12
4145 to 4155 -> 0.97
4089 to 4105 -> 1.94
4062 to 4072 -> 0.47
